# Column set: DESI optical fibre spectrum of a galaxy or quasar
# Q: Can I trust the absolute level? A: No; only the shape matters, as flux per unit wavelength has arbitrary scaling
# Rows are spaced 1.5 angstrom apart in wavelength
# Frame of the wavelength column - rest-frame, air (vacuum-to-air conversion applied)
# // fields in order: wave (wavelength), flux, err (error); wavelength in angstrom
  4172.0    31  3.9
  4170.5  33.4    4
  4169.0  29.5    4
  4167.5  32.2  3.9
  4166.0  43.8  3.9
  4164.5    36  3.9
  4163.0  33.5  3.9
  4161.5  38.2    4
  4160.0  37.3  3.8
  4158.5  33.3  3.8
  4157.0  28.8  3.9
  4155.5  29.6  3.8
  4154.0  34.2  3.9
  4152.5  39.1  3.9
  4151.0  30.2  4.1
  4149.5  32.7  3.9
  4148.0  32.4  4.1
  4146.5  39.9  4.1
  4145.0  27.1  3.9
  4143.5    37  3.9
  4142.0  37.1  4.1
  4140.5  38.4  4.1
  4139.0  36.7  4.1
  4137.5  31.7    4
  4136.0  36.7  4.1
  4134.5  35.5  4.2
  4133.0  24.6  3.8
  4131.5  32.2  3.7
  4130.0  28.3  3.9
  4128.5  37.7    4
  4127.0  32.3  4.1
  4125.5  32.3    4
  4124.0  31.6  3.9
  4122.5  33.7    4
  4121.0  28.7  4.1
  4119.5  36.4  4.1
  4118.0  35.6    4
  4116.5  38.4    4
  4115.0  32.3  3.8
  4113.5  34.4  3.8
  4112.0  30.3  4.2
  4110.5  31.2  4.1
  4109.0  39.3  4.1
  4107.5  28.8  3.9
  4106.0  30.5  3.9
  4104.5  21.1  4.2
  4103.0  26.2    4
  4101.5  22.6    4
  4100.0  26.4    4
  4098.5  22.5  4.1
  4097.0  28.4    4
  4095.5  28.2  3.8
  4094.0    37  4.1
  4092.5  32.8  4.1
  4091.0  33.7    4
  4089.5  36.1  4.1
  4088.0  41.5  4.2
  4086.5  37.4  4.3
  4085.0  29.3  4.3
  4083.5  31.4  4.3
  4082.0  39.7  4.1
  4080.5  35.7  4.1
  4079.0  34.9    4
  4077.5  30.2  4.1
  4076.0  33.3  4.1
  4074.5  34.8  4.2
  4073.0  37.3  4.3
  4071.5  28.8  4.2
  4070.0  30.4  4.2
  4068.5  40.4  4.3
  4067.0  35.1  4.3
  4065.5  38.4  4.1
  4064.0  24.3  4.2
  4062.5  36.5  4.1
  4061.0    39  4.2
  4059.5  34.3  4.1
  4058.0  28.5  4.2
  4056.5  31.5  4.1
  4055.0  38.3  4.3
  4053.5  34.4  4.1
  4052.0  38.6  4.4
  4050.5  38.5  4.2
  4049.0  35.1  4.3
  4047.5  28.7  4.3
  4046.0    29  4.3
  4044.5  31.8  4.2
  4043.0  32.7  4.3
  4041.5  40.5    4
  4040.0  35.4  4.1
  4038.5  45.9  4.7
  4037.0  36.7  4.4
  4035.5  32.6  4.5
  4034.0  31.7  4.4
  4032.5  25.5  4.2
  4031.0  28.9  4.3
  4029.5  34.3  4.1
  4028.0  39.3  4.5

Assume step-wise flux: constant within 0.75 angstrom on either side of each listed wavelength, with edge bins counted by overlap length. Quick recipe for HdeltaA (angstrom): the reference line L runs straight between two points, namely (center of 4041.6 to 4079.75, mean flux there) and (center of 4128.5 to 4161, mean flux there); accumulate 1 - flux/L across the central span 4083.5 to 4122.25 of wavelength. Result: 2.5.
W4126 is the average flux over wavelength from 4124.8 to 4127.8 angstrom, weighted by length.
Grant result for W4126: 32.4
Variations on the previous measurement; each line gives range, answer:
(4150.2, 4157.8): 32.4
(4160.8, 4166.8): 37.8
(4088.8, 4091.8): 34.8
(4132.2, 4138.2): 32.1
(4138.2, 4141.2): 37.4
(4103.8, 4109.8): 30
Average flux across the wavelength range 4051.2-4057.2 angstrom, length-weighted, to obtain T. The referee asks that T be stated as 35.8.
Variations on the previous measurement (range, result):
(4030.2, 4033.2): 27.3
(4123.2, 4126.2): 32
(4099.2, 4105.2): 24.1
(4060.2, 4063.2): 37.7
